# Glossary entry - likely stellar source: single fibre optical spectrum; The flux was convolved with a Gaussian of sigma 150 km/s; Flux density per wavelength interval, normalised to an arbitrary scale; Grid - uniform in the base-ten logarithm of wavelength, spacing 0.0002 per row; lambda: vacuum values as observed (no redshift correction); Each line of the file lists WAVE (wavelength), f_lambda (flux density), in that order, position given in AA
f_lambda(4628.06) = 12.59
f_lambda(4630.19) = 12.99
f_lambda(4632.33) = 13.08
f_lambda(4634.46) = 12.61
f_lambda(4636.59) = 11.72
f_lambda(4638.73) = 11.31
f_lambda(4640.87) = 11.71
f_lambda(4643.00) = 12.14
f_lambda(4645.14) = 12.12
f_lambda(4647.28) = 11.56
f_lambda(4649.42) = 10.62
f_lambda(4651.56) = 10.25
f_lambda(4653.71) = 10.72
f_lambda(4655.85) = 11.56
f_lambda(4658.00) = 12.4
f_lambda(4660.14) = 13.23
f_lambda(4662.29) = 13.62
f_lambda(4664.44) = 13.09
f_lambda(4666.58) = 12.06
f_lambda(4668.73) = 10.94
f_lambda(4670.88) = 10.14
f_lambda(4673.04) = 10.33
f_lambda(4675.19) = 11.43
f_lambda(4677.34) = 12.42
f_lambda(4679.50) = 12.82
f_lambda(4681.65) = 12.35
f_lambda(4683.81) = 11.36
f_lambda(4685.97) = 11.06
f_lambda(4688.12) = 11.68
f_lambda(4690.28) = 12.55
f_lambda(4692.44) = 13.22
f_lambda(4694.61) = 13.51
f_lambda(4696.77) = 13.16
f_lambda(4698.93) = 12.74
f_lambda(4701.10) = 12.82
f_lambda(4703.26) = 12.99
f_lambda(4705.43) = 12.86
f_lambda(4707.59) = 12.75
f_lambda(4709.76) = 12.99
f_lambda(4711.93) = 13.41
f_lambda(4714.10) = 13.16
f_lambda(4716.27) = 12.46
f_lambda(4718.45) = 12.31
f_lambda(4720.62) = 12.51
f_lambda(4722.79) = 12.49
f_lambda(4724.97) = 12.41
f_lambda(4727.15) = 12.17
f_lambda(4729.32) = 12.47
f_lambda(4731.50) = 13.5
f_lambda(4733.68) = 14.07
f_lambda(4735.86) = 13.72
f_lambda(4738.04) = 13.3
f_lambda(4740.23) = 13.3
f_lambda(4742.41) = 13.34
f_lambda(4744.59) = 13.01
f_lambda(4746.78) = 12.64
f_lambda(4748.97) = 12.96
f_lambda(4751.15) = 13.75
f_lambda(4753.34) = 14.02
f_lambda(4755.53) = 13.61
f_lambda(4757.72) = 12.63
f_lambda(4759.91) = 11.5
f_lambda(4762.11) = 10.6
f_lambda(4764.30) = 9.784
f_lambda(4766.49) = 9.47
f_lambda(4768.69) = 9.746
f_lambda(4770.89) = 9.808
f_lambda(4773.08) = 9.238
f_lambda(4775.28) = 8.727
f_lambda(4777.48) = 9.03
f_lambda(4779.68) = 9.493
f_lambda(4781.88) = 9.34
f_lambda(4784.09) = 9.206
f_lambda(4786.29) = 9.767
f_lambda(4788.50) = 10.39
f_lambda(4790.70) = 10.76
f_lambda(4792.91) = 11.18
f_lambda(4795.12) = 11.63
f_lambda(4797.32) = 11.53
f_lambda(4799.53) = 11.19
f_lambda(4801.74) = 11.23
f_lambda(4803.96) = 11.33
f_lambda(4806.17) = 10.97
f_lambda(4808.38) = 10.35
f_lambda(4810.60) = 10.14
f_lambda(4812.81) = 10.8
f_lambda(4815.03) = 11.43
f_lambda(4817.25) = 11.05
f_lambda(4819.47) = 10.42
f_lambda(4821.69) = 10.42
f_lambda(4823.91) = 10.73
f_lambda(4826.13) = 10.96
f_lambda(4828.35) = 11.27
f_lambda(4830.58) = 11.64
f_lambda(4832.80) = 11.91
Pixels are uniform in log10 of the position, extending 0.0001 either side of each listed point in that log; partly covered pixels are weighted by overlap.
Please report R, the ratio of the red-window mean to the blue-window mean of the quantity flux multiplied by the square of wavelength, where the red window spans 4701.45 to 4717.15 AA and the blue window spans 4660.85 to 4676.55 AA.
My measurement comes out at 1.1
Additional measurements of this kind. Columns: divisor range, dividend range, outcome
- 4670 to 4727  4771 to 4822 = 0.88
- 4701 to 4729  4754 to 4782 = 0.83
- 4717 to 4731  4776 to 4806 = 0.87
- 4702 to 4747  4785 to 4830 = 0.87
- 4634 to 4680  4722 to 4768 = 1.11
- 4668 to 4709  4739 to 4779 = 0.97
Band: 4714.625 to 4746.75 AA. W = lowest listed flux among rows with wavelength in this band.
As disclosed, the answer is 12.17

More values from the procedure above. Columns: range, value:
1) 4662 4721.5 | 10.14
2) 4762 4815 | 8.727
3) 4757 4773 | 9.47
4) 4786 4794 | 9.767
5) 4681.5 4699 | 11.06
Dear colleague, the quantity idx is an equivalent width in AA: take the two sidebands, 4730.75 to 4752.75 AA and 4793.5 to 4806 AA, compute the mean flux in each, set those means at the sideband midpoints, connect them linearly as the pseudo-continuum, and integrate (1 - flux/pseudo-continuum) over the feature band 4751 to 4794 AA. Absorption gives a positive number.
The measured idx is 6.24 AA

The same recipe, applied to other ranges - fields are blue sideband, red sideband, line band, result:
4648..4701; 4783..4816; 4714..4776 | -4.6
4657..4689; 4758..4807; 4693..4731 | -4.8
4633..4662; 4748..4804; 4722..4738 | -2.6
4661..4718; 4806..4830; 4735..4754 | -2.6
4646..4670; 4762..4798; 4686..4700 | -1.7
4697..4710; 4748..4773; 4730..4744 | -1.6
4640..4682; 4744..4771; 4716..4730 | -0.7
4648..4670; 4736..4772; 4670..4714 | -1.6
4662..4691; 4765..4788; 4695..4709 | -2.2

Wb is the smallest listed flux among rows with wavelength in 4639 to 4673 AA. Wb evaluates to 10.14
